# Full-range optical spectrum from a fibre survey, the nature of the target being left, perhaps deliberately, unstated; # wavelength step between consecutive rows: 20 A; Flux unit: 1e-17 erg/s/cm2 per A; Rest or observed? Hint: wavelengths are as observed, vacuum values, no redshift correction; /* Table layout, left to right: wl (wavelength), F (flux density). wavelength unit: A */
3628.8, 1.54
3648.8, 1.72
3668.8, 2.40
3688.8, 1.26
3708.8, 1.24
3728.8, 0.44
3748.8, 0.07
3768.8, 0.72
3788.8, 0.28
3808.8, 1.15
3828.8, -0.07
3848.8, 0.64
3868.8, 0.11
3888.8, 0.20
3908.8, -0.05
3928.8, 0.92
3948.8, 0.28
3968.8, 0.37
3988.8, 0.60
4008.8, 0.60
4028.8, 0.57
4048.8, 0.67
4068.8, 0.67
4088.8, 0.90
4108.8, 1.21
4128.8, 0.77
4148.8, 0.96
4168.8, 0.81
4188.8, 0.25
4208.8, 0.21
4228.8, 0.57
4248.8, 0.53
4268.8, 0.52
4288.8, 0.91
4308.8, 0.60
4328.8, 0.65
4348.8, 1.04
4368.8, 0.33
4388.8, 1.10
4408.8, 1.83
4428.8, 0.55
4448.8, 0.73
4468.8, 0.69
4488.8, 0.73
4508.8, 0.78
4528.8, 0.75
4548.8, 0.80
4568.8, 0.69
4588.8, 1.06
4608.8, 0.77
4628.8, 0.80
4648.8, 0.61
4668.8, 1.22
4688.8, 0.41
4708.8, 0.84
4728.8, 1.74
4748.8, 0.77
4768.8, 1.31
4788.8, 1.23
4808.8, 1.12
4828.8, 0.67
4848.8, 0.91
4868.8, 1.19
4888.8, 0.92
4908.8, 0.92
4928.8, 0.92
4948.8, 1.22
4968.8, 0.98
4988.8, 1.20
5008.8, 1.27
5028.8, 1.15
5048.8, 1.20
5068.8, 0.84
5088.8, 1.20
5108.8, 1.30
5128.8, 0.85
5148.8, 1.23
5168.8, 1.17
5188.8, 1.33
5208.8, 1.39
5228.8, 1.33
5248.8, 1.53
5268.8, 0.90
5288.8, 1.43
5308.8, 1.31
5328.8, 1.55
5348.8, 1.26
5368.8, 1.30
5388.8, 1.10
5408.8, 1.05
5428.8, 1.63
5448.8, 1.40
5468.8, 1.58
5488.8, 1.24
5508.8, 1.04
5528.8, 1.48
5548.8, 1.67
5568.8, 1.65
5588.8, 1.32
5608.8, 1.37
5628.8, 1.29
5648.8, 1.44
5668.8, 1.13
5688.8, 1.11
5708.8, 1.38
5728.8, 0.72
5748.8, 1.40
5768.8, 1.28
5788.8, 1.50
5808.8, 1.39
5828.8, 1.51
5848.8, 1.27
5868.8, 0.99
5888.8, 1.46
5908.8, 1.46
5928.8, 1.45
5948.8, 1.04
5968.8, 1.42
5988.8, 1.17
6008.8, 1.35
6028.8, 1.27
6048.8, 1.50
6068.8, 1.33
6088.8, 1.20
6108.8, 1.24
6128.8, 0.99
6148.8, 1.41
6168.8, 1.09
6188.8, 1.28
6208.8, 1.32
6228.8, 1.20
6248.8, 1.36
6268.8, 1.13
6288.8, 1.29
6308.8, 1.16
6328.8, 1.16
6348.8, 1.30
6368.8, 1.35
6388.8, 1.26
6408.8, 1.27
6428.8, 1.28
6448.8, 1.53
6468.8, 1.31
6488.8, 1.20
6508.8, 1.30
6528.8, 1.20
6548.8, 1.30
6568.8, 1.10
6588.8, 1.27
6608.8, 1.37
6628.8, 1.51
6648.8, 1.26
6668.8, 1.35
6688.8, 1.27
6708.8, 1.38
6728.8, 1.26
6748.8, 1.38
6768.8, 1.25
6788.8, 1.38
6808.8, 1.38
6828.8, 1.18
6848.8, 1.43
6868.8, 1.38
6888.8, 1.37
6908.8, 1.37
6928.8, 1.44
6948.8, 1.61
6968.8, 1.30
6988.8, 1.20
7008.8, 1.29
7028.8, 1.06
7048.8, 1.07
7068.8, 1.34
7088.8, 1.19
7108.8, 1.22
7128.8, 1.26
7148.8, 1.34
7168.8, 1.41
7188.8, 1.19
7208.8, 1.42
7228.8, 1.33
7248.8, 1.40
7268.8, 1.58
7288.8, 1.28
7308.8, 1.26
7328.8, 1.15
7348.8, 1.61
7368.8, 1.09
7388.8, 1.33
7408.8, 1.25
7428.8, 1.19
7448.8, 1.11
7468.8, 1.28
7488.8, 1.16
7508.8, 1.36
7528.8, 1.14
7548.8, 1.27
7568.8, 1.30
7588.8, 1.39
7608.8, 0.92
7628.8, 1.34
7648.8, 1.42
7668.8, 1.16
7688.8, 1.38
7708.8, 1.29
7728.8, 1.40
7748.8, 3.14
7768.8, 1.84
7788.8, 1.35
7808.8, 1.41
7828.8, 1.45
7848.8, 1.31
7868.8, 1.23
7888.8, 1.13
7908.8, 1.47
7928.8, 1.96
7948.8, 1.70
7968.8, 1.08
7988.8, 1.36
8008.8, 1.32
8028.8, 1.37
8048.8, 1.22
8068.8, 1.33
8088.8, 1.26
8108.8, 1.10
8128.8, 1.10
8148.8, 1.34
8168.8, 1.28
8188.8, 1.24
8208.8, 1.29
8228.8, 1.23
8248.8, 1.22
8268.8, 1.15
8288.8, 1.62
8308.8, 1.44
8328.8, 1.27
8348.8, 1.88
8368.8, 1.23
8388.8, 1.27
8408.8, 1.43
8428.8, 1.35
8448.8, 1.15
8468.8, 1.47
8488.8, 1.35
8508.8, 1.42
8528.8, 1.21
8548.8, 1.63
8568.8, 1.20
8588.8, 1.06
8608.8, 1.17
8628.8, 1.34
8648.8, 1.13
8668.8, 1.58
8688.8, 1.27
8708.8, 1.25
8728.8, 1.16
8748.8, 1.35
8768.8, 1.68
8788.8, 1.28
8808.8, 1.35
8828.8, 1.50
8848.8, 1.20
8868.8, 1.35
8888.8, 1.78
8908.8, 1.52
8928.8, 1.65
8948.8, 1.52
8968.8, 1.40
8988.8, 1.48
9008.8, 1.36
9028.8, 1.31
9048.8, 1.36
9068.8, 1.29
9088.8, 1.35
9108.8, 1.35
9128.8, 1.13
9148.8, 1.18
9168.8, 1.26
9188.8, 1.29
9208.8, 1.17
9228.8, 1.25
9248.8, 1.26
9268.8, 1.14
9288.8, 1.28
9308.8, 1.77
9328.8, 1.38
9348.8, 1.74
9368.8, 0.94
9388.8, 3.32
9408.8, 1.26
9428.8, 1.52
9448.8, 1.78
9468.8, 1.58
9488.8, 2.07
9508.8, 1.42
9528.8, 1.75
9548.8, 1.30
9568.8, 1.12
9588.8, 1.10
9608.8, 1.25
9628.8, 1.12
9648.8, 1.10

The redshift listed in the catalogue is 0.18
